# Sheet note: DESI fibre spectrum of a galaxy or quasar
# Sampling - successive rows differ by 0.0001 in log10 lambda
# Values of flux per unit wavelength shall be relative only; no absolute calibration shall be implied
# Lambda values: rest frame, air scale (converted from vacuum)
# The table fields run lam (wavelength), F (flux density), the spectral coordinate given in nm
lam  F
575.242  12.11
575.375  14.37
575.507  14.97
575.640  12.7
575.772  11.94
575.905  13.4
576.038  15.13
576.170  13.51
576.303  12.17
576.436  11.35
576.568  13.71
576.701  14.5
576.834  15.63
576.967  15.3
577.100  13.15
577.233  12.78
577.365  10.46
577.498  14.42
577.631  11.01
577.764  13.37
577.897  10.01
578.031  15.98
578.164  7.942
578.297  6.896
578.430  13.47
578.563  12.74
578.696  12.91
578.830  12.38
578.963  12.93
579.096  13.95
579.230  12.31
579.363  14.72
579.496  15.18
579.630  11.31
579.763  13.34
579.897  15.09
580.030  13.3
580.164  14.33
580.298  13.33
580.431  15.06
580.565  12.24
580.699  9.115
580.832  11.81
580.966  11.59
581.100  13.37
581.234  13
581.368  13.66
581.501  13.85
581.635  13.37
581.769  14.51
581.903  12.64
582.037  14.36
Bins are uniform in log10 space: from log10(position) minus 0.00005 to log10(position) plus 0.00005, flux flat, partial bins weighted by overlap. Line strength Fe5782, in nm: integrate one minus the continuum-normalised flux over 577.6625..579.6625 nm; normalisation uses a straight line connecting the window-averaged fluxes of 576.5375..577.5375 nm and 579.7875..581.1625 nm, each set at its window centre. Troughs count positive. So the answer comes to 0.14 nm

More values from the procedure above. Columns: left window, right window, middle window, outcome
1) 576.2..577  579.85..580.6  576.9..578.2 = 0.11 nm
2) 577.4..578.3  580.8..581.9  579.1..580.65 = -0.14 nm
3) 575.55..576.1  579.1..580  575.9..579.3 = 0.19 nm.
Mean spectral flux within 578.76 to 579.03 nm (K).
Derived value 12.7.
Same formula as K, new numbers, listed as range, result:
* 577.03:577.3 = 13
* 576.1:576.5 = 12.4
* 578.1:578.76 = 10.8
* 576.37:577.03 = 14.1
